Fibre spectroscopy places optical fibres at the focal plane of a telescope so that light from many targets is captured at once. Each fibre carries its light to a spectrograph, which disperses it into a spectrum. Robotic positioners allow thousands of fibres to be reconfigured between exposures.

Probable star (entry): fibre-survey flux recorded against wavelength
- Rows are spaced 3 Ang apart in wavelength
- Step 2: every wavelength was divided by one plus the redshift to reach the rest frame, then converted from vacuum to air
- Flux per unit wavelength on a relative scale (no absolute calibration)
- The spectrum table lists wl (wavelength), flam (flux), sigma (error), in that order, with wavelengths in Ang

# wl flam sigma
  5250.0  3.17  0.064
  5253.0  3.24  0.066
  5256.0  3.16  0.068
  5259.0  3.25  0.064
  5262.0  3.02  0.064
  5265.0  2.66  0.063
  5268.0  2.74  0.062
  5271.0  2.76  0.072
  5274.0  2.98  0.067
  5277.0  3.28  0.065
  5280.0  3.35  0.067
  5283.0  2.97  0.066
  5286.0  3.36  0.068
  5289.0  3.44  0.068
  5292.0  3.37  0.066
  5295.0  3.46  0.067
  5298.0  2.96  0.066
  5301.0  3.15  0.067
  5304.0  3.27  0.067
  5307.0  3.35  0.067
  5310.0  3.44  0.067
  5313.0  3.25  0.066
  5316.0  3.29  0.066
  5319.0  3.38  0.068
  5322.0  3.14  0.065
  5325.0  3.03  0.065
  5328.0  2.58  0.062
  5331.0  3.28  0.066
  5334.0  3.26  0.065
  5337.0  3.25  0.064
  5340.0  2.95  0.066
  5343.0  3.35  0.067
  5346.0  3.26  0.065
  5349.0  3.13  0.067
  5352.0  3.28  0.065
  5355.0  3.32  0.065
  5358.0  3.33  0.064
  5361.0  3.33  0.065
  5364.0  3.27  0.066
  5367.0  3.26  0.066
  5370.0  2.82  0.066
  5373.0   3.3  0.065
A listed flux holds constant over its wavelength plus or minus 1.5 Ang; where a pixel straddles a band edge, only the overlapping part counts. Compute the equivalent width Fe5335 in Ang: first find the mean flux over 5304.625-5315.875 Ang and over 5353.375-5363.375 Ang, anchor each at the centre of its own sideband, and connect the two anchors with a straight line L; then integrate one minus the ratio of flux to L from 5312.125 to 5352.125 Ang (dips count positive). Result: 1.9 Ang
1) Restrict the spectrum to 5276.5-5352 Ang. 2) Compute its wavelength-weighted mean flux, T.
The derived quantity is 3.22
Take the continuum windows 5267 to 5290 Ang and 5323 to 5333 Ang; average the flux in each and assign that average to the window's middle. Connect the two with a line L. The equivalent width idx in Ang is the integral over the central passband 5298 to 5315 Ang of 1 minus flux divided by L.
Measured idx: -1.2 Ang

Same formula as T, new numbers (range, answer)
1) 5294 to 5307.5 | 3.22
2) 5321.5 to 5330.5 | 2.93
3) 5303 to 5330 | 3.19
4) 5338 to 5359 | 3.23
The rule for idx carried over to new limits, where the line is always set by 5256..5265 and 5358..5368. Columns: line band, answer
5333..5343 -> 0.18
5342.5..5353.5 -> 0.05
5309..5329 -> 0.17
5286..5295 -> -0.80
